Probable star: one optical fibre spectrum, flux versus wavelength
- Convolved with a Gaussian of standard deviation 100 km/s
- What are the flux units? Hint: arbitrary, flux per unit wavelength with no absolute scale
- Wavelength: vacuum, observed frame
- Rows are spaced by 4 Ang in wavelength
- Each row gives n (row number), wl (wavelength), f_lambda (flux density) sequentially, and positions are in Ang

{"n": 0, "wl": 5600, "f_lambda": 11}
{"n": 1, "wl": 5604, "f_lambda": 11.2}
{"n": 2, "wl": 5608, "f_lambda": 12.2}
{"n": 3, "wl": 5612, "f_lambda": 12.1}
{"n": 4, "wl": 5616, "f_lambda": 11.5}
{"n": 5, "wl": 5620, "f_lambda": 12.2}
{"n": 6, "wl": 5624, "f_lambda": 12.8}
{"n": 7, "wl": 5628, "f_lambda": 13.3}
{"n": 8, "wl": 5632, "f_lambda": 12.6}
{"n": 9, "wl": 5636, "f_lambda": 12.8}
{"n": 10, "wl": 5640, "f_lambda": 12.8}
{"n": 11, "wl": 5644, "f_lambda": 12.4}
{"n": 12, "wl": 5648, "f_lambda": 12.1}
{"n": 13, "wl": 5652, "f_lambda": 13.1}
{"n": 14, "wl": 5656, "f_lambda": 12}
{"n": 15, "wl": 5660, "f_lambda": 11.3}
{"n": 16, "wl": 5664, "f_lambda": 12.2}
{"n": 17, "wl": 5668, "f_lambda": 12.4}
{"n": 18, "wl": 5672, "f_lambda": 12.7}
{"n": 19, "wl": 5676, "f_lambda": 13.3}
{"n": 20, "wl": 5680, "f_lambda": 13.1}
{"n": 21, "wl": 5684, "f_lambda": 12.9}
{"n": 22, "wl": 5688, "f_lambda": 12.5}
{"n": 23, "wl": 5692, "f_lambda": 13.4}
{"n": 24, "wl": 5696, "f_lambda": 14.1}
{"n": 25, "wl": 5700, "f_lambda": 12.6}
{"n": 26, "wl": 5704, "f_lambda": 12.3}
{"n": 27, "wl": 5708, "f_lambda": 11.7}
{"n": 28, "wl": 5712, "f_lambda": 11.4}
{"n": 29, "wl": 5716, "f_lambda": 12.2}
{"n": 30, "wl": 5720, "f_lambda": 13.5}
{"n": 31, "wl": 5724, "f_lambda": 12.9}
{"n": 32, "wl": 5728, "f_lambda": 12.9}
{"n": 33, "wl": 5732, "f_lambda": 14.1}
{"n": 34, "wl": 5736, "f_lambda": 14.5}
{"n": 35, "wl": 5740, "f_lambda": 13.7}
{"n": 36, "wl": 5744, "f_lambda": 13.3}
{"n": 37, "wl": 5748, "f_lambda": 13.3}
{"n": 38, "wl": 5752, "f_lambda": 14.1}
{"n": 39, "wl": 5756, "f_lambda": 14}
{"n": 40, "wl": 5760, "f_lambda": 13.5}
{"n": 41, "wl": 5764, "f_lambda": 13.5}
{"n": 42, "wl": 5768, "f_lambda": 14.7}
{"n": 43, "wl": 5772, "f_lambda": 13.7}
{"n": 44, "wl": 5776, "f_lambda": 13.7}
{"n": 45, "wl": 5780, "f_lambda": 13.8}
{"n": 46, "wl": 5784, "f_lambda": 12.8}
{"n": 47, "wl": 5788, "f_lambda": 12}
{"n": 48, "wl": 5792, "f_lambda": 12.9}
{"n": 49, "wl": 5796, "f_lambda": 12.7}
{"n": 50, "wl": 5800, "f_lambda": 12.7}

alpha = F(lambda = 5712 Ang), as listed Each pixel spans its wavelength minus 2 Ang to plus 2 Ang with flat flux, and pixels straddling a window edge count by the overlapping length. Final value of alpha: 11.4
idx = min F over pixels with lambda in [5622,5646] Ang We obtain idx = 12.4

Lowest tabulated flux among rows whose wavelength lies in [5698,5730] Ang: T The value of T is 11.4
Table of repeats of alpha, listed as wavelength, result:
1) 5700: 12.6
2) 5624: 12.8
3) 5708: 11.7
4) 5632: 12.6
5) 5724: 12.9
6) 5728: 12.9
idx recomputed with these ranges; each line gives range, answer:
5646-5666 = 11.3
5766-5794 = 12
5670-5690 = 12.5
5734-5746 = 13.3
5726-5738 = 12.9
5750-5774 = 13.5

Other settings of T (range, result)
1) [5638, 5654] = 12.1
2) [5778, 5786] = 12.8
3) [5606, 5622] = 11.5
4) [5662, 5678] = 12.2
